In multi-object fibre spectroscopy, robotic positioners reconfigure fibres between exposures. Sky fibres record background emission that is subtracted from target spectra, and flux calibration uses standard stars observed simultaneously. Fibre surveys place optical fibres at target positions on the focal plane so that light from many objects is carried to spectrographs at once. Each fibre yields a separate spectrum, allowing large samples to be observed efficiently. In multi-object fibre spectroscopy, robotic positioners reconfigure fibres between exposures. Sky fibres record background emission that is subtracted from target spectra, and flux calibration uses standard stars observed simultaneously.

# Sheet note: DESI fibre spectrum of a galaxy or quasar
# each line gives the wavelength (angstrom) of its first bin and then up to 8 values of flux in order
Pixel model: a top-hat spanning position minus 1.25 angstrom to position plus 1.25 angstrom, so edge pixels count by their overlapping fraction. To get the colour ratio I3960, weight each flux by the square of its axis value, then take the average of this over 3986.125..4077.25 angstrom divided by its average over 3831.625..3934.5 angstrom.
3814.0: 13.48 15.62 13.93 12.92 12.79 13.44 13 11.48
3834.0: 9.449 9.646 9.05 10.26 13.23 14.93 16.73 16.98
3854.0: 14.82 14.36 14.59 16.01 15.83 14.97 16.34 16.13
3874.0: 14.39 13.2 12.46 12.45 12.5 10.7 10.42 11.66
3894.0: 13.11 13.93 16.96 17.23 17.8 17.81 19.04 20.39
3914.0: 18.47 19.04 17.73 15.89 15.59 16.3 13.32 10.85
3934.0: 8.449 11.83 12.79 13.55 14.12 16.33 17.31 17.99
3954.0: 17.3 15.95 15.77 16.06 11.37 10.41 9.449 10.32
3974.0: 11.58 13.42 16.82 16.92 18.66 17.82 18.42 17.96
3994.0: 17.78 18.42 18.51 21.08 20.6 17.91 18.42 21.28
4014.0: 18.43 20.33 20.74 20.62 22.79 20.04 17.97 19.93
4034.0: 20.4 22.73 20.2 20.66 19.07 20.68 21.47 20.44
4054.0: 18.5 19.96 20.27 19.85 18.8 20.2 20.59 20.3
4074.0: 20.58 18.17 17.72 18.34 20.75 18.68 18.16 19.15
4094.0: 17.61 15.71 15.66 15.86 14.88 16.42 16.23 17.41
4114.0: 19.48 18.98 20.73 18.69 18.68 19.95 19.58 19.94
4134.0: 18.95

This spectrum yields 1.5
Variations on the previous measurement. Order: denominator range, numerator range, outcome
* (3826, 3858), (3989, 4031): 1.65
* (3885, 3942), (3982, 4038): 1.38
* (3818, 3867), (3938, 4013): 1.29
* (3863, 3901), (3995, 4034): 1.54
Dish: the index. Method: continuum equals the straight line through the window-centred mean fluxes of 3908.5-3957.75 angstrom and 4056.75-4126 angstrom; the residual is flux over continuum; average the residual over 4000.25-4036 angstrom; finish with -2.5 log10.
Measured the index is -0.17 mag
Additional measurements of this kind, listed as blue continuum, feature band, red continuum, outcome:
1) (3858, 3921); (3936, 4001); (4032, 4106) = 0.111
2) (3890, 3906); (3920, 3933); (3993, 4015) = 0.134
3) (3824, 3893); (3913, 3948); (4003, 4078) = 0.095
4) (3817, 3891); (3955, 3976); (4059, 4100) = 0.253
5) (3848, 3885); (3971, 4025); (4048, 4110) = -0.065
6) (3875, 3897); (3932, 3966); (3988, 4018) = 0.116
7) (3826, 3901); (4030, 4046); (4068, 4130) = -0.198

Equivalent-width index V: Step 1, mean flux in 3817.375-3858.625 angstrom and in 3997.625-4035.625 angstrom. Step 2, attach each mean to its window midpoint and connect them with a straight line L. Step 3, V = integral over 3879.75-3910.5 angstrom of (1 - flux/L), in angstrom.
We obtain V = 1.6 angstrom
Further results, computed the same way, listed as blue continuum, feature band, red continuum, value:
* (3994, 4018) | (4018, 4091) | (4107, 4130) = -3.16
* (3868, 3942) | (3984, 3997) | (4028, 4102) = -0.72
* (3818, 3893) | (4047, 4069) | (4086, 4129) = -3.99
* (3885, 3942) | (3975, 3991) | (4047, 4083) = 0.14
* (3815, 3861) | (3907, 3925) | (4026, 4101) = -3.17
